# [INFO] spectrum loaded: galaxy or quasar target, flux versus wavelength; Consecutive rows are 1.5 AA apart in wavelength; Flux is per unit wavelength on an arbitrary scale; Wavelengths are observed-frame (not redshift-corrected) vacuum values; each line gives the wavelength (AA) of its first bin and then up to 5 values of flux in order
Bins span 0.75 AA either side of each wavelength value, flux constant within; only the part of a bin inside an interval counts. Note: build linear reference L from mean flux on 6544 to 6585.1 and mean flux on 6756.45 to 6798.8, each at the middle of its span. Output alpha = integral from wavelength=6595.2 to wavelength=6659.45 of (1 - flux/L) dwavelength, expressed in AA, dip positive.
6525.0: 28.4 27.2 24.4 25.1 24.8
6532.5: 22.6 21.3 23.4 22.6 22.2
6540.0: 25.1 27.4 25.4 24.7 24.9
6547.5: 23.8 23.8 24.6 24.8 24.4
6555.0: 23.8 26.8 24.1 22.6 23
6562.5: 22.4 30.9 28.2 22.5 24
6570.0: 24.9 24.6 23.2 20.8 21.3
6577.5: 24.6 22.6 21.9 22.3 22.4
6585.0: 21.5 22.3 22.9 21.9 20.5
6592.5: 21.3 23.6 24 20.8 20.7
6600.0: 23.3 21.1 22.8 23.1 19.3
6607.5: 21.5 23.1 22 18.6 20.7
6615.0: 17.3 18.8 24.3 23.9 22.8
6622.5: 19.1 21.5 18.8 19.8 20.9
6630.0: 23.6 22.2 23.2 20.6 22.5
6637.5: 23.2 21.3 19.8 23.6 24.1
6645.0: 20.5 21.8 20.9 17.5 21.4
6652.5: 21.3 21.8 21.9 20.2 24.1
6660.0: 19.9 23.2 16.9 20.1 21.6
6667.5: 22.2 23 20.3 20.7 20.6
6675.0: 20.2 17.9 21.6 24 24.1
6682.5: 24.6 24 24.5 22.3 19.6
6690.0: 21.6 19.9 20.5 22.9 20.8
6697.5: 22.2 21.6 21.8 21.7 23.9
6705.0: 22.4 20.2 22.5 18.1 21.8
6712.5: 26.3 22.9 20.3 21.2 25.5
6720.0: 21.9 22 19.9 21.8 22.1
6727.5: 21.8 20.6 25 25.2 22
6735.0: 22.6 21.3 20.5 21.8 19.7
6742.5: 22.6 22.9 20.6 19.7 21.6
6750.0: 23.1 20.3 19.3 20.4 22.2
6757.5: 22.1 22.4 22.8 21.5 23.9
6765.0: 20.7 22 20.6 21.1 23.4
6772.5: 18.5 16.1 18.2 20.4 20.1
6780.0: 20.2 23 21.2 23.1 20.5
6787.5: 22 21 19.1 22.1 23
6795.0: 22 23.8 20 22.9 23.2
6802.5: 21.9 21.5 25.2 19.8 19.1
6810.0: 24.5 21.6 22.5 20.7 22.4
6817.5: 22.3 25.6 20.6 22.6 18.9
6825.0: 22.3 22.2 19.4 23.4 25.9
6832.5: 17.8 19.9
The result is 4.7 AA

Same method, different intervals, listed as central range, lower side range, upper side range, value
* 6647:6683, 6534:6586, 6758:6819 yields 2.54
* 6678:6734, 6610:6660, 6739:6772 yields -2.08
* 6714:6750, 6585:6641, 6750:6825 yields -0.64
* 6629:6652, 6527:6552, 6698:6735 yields 1.32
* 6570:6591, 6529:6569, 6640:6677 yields 0.85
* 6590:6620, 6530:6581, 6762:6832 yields 2.61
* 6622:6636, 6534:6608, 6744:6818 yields 1.00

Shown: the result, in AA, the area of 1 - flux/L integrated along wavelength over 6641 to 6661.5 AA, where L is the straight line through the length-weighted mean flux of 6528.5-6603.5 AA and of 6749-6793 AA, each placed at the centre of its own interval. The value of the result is 0.9 AA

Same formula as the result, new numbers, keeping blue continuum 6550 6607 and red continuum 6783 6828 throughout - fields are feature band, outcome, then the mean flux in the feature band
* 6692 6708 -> 0.5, 21.8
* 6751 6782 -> 1.7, 20.9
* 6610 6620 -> 1.0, 20.7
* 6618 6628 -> 0.7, 21.2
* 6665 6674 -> 0.5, 21.4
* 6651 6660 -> 0.4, 21.7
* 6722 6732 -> 0.1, 22.1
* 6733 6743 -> 0.4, 21.5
